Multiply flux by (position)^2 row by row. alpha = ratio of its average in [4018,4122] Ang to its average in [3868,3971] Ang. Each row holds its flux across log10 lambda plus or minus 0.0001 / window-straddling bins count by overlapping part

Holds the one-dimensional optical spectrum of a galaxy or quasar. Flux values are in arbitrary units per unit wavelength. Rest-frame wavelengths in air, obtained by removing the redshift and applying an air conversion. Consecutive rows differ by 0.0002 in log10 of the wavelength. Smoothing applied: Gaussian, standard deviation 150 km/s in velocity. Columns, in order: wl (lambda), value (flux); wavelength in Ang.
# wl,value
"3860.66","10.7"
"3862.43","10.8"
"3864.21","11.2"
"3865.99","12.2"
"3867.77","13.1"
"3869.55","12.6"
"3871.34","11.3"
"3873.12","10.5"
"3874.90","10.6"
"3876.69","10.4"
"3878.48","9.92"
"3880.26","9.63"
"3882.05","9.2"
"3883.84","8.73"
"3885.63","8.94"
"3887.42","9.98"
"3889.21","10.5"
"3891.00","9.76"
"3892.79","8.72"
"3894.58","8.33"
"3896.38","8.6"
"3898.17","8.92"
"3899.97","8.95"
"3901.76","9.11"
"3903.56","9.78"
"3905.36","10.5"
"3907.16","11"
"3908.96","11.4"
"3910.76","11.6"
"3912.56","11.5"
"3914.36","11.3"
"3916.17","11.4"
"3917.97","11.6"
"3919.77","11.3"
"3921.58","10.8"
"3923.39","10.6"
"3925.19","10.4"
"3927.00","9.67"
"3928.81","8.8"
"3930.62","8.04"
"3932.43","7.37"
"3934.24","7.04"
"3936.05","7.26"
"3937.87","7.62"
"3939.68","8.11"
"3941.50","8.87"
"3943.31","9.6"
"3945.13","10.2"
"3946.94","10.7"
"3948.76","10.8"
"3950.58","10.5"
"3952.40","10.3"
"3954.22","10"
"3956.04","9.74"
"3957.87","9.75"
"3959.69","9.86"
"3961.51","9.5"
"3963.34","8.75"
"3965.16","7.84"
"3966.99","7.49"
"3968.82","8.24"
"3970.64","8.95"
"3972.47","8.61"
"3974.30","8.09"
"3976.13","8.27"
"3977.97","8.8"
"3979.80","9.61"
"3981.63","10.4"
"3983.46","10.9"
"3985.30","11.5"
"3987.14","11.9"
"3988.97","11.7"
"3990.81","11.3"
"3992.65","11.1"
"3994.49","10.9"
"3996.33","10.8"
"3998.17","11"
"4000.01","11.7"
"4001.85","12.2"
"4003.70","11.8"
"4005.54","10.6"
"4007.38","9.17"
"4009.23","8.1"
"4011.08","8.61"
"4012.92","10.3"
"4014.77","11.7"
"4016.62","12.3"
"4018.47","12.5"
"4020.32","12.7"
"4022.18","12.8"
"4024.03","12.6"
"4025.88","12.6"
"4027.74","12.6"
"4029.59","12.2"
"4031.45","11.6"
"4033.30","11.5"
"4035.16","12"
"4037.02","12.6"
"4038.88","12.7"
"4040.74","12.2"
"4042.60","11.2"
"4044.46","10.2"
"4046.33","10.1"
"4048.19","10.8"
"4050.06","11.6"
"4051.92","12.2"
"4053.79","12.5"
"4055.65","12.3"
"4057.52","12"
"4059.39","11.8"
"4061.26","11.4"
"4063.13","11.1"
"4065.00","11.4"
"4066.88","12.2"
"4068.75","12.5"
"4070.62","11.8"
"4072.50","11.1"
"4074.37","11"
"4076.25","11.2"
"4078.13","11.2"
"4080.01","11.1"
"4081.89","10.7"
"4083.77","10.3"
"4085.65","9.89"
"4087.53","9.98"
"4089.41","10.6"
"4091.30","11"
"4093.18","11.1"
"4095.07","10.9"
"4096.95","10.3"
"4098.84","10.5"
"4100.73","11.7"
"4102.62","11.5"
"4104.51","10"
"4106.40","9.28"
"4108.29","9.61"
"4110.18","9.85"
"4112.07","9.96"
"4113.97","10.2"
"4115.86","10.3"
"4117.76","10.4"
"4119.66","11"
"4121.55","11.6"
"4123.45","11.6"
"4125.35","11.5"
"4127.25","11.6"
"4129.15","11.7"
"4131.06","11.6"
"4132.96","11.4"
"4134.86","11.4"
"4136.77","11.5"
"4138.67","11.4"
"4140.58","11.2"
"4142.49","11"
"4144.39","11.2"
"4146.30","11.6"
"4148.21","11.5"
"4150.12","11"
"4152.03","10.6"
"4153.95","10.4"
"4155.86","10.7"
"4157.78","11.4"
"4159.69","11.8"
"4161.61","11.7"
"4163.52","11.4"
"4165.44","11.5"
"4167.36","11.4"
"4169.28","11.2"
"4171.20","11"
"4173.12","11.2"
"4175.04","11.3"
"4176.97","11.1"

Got 1.25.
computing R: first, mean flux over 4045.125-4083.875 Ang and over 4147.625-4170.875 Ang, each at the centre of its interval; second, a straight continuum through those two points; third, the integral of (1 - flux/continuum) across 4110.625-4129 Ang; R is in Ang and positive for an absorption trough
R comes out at 0.6 Ang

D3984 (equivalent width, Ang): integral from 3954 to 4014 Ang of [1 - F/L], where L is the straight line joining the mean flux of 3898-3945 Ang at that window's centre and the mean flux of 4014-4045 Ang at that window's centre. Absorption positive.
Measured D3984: 6.5 Ang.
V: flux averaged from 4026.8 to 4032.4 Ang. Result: 12.1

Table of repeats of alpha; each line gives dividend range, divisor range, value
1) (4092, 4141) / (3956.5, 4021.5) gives 1.14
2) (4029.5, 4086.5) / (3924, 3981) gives 1.34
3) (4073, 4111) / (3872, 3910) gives 1.21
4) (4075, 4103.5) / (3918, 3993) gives 1.21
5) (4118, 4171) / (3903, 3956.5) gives 1.27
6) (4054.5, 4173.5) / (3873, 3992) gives 1.25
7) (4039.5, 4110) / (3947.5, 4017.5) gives 1.15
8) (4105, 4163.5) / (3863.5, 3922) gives 1.19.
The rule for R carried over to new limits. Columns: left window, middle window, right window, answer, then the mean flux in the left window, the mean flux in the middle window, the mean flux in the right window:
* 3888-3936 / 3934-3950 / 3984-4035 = 2.03 Ang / 9.84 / 9.02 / 11.4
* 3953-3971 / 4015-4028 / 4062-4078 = -2.67 Ang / 9.04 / 12.5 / 11.5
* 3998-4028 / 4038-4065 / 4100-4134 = -1.01 Ang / 11.4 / 11.6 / 10.8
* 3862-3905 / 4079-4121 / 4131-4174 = 2.10 Ang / 10.1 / 10.5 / 11.3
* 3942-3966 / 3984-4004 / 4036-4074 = -1.67 Ang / 9.8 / 11.4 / 11.7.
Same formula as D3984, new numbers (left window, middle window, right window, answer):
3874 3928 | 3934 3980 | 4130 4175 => 5.9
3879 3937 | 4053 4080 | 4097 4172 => -2.6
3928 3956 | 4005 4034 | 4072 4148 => -4.3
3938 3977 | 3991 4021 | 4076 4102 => -3.6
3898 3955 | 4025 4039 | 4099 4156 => -2.4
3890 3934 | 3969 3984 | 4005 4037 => 2.4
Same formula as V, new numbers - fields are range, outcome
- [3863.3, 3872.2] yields 12.1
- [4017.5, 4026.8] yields 12.6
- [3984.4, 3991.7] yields 11.6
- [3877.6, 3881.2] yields 9.78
